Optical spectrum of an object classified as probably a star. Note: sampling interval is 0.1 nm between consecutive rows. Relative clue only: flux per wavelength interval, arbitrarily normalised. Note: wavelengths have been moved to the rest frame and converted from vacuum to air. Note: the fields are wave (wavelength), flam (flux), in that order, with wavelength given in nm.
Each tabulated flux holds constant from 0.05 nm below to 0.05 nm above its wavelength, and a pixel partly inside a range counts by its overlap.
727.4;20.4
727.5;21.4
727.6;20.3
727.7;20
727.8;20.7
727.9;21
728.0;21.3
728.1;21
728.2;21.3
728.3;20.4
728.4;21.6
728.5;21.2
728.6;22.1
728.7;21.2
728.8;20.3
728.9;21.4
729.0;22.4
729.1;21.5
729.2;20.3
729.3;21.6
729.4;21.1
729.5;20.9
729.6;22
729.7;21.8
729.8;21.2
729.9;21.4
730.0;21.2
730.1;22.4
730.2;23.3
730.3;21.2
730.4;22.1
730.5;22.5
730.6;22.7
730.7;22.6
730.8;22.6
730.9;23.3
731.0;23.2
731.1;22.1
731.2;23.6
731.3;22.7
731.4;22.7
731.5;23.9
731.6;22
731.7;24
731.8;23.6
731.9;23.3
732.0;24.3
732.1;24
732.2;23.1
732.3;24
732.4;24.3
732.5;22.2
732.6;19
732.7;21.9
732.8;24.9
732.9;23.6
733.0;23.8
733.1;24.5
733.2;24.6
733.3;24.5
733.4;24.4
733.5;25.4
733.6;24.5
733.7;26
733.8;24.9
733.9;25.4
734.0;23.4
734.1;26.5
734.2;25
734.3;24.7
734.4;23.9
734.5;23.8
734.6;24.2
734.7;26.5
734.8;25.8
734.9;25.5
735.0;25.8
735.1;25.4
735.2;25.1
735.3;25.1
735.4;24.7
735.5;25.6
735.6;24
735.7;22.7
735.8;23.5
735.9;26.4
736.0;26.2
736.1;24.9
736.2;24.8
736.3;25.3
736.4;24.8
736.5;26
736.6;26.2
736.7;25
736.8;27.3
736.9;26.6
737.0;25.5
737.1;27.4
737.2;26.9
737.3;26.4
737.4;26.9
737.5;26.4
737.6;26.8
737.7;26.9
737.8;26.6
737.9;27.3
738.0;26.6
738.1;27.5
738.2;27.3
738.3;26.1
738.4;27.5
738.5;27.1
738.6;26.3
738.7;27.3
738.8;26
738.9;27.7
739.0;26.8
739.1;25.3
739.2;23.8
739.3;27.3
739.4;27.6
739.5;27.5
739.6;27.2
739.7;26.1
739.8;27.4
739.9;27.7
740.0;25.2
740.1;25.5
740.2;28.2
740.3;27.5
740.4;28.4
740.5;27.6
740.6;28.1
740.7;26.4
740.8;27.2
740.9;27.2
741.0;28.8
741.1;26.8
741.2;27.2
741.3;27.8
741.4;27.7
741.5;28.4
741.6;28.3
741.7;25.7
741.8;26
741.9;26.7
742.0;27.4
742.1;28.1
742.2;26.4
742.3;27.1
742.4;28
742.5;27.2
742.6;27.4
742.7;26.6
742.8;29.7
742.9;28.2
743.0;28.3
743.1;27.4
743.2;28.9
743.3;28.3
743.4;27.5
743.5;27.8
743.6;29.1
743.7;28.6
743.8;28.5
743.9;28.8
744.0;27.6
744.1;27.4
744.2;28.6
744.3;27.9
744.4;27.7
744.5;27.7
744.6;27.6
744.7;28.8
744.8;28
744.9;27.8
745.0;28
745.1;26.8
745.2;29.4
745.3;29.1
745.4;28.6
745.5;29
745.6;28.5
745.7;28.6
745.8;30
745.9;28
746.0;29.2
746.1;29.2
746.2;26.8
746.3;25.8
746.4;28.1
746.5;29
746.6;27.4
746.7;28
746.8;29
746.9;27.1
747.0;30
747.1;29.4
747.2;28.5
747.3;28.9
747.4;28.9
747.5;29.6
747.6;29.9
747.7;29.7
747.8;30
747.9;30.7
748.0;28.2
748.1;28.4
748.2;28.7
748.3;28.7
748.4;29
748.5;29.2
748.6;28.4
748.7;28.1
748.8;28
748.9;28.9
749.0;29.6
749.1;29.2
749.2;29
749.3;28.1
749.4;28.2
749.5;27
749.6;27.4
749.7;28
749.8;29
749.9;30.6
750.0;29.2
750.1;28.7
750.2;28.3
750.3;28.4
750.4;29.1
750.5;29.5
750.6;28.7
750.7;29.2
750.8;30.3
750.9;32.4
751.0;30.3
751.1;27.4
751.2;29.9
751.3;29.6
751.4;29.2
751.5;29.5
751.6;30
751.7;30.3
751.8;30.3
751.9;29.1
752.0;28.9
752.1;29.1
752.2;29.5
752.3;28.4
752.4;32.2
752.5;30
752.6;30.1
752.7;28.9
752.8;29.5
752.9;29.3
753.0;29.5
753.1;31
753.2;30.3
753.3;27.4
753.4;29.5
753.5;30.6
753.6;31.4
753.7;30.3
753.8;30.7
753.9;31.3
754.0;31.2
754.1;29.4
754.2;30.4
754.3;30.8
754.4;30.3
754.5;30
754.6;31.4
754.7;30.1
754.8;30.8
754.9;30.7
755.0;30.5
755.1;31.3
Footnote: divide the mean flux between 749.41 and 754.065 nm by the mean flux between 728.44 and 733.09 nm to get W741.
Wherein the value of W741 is 1.32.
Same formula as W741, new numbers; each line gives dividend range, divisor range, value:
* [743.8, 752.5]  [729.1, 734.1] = 1.25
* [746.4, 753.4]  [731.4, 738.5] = 1.16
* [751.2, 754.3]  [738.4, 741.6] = 1.10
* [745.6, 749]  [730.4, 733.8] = 1.22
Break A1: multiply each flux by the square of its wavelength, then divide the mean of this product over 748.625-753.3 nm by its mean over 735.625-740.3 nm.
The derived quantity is 1.15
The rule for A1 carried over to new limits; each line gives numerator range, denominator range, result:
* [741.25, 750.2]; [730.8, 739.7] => 1.16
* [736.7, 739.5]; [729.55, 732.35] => 1.20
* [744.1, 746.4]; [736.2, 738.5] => 1.09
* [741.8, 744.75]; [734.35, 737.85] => 1.11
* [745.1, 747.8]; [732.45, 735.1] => 1.21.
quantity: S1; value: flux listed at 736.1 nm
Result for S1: 24.9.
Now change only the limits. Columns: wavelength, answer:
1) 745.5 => 29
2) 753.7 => 30.3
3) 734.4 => 23.9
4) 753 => 29.5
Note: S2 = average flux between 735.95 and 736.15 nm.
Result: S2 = 25.5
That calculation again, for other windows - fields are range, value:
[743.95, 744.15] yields 27.5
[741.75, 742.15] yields 27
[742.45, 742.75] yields 27.1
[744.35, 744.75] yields 28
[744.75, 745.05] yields 27.9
